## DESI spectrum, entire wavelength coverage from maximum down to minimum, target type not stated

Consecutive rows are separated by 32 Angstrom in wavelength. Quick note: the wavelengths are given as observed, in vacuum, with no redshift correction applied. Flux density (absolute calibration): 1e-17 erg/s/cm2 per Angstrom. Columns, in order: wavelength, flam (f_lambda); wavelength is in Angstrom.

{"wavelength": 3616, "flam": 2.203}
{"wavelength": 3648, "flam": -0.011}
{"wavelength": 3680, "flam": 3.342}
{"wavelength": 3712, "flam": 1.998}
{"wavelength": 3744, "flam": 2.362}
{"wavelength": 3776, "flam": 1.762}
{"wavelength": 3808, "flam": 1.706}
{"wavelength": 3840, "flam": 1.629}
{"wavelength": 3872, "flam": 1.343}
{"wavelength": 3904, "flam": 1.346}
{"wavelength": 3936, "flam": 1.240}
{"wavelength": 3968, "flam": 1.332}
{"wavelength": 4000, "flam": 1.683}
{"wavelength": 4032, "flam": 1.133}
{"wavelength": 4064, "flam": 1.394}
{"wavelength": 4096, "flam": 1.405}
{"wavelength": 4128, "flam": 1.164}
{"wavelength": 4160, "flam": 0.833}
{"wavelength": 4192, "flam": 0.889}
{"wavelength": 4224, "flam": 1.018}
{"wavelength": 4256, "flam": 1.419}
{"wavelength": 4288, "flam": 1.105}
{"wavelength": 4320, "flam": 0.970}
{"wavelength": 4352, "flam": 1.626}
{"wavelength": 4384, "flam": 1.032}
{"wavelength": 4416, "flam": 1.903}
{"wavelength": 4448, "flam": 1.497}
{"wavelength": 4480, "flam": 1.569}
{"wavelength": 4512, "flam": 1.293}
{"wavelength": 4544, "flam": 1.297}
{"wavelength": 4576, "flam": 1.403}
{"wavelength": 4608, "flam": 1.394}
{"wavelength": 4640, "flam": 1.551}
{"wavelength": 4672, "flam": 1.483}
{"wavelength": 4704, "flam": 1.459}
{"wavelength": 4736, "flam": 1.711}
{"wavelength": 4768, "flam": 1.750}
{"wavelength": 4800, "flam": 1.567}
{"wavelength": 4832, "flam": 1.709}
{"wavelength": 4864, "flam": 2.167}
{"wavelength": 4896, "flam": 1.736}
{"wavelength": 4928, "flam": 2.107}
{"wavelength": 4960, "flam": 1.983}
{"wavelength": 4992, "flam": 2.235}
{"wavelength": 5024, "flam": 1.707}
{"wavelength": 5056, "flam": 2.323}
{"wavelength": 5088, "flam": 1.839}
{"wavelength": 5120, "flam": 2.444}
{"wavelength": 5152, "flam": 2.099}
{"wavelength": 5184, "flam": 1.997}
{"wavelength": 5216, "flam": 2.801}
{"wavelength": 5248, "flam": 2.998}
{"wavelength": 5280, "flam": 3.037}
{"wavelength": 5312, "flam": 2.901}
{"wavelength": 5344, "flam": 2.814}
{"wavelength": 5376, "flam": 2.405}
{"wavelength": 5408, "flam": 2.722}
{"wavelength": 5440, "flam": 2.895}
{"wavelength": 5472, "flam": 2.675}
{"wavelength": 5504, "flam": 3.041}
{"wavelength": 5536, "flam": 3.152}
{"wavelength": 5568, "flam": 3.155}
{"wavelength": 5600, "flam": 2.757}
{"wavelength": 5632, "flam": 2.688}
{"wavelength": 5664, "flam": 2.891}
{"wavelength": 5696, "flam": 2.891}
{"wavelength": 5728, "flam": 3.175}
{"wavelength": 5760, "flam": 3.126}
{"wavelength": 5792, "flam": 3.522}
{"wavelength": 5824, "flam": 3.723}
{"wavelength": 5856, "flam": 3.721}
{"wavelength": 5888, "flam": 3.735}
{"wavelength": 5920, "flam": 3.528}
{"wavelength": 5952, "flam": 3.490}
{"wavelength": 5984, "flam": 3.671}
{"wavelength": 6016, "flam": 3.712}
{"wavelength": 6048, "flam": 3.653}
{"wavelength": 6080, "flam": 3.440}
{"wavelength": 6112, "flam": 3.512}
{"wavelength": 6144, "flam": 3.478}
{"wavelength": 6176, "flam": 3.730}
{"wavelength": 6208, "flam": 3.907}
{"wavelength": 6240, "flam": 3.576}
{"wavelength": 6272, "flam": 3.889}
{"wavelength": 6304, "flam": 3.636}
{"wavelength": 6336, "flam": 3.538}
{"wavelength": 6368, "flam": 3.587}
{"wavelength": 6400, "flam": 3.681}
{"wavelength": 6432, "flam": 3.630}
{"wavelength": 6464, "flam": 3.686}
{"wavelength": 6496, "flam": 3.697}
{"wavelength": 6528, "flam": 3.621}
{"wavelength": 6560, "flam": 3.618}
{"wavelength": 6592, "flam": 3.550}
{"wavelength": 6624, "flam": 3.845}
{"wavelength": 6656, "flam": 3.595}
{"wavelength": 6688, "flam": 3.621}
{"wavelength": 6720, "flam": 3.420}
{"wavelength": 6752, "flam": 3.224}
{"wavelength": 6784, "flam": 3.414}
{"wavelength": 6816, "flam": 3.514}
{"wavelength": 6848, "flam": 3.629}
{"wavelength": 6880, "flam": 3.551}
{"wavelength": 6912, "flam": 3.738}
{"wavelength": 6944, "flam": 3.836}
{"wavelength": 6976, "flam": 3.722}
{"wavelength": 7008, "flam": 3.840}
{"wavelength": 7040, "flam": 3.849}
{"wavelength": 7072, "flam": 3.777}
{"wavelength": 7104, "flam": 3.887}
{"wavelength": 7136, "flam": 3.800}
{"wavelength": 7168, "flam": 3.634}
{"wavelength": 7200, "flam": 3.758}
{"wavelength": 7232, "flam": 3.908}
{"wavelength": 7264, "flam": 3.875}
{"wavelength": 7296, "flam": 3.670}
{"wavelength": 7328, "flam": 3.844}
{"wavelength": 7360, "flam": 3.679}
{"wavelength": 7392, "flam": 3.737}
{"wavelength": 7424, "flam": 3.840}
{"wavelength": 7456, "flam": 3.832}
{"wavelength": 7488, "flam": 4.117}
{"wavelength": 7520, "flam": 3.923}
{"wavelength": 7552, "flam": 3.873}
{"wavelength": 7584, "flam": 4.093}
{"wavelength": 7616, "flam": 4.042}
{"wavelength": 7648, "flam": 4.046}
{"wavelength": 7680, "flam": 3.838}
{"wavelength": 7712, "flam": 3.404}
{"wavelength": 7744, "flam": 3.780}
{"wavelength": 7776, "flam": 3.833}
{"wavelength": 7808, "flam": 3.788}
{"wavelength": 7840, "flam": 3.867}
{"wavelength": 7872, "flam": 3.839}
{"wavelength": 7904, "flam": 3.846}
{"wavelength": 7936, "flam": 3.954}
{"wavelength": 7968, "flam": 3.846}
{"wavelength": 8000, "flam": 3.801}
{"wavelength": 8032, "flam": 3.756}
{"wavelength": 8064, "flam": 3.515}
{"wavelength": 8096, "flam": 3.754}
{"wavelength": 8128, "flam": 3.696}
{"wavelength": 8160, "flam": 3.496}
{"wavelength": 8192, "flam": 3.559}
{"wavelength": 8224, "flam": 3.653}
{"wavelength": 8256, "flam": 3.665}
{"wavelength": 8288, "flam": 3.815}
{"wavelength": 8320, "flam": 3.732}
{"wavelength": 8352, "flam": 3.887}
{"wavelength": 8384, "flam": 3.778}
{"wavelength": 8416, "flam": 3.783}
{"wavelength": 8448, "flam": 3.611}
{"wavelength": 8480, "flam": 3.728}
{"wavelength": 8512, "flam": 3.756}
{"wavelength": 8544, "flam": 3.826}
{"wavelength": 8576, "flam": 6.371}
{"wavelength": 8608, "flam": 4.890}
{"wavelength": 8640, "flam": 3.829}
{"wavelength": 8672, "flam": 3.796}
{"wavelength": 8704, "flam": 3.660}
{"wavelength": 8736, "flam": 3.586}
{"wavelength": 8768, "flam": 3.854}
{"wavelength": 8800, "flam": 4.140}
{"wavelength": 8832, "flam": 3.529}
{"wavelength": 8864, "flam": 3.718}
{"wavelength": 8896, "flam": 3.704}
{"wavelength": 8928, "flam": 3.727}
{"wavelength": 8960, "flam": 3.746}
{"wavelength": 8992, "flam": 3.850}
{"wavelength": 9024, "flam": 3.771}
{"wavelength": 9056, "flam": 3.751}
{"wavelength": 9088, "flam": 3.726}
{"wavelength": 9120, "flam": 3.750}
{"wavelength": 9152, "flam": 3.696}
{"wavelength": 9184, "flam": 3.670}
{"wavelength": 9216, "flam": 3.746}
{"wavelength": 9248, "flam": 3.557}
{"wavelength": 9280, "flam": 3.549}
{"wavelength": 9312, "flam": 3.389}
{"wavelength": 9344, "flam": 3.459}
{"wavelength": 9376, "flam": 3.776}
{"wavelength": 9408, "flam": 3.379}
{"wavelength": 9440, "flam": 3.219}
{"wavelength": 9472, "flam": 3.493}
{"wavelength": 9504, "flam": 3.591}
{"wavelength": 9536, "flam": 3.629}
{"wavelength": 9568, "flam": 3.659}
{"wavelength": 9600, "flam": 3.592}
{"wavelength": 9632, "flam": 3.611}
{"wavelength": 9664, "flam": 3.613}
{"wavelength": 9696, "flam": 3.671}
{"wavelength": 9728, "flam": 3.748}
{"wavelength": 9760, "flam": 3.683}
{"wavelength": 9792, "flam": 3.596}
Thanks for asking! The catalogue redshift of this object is 0.307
